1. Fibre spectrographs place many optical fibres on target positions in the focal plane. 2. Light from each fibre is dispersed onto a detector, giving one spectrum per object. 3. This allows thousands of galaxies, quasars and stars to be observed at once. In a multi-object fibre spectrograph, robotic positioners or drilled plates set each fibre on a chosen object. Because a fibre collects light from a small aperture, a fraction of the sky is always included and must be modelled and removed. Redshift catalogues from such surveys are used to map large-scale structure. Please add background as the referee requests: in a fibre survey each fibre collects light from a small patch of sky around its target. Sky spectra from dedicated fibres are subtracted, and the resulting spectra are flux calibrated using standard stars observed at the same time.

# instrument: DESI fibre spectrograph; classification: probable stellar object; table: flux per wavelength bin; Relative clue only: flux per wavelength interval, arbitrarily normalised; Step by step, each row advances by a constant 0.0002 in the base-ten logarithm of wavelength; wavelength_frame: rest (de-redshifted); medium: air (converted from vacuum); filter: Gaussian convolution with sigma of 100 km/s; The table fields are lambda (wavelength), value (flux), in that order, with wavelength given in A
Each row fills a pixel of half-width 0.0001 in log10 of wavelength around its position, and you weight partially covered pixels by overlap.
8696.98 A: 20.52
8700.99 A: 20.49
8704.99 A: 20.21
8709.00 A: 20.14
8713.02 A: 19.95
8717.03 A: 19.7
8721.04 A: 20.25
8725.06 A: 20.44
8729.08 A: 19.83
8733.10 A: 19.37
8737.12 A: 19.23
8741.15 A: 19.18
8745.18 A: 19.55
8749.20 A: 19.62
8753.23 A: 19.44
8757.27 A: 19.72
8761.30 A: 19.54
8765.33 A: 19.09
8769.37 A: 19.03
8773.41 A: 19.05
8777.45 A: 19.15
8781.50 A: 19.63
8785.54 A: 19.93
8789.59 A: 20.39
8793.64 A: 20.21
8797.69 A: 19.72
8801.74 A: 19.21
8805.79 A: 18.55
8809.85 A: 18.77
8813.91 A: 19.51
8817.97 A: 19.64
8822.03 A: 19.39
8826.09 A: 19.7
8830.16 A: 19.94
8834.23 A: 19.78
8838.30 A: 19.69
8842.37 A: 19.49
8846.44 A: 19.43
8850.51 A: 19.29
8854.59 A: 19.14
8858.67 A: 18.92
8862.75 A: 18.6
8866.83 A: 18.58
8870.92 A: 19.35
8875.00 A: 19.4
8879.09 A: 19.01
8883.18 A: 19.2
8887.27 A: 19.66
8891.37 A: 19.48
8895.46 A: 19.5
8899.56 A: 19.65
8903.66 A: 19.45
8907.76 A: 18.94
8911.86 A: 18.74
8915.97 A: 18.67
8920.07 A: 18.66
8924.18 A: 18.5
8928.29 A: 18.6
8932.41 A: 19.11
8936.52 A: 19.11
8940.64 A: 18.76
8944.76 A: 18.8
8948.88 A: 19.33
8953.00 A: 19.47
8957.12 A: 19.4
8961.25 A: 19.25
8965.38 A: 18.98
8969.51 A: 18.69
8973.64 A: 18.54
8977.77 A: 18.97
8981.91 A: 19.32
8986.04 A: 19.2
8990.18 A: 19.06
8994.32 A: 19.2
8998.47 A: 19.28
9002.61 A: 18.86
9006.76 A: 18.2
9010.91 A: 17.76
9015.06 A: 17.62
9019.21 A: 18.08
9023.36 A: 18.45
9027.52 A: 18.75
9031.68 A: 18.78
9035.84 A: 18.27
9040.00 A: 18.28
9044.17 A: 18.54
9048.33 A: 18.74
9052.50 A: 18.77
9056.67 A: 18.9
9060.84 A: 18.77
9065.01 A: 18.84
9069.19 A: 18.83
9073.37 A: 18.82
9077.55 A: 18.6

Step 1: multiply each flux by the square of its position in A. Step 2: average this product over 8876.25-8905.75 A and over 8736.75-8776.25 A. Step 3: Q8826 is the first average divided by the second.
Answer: 1.0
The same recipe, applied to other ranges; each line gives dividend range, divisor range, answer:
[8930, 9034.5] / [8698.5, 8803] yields 1.01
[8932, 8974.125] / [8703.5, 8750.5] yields 1.01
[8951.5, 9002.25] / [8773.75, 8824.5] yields 1.02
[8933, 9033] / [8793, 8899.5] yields 1.00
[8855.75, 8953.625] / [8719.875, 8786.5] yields 1.01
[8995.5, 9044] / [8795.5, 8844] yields 0.99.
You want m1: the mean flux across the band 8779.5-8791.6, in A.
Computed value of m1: 20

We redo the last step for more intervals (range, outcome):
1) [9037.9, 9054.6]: 18.6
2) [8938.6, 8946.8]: 18.8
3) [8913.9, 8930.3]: 18.6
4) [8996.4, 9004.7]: 19.1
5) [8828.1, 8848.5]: 19.7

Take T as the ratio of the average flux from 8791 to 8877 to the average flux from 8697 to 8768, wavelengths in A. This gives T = 0.98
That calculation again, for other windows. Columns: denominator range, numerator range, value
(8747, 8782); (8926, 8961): 0.99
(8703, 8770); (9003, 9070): 0.94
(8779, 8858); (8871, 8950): 0.98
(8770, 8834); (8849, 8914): 0.98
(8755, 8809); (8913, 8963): 0.97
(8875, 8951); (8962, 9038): 0.98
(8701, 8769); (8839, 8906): 0.98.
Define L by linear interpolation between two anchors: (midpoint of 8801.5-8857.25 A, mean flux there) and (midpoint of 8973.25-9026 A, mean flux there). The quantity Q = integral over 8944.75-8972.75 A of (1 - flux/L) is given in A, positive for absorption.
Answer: -0.43 A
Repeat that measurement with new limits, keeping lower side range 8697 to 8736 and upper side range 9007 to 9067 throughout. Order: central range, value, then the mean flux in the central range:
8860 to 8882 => 0.3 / 19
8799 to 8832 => 0.4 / 19.3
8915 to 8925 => 0.2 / 18.6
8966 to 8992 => -0.3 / 19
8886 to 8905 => -0.4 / 19.5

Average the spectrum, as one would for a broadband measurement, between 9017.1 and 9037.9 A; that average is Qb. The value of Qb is 18.5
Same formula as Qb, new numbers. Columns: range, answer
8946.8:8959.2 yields 19.4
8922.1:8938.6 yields 18.8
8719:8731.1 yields 20.2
